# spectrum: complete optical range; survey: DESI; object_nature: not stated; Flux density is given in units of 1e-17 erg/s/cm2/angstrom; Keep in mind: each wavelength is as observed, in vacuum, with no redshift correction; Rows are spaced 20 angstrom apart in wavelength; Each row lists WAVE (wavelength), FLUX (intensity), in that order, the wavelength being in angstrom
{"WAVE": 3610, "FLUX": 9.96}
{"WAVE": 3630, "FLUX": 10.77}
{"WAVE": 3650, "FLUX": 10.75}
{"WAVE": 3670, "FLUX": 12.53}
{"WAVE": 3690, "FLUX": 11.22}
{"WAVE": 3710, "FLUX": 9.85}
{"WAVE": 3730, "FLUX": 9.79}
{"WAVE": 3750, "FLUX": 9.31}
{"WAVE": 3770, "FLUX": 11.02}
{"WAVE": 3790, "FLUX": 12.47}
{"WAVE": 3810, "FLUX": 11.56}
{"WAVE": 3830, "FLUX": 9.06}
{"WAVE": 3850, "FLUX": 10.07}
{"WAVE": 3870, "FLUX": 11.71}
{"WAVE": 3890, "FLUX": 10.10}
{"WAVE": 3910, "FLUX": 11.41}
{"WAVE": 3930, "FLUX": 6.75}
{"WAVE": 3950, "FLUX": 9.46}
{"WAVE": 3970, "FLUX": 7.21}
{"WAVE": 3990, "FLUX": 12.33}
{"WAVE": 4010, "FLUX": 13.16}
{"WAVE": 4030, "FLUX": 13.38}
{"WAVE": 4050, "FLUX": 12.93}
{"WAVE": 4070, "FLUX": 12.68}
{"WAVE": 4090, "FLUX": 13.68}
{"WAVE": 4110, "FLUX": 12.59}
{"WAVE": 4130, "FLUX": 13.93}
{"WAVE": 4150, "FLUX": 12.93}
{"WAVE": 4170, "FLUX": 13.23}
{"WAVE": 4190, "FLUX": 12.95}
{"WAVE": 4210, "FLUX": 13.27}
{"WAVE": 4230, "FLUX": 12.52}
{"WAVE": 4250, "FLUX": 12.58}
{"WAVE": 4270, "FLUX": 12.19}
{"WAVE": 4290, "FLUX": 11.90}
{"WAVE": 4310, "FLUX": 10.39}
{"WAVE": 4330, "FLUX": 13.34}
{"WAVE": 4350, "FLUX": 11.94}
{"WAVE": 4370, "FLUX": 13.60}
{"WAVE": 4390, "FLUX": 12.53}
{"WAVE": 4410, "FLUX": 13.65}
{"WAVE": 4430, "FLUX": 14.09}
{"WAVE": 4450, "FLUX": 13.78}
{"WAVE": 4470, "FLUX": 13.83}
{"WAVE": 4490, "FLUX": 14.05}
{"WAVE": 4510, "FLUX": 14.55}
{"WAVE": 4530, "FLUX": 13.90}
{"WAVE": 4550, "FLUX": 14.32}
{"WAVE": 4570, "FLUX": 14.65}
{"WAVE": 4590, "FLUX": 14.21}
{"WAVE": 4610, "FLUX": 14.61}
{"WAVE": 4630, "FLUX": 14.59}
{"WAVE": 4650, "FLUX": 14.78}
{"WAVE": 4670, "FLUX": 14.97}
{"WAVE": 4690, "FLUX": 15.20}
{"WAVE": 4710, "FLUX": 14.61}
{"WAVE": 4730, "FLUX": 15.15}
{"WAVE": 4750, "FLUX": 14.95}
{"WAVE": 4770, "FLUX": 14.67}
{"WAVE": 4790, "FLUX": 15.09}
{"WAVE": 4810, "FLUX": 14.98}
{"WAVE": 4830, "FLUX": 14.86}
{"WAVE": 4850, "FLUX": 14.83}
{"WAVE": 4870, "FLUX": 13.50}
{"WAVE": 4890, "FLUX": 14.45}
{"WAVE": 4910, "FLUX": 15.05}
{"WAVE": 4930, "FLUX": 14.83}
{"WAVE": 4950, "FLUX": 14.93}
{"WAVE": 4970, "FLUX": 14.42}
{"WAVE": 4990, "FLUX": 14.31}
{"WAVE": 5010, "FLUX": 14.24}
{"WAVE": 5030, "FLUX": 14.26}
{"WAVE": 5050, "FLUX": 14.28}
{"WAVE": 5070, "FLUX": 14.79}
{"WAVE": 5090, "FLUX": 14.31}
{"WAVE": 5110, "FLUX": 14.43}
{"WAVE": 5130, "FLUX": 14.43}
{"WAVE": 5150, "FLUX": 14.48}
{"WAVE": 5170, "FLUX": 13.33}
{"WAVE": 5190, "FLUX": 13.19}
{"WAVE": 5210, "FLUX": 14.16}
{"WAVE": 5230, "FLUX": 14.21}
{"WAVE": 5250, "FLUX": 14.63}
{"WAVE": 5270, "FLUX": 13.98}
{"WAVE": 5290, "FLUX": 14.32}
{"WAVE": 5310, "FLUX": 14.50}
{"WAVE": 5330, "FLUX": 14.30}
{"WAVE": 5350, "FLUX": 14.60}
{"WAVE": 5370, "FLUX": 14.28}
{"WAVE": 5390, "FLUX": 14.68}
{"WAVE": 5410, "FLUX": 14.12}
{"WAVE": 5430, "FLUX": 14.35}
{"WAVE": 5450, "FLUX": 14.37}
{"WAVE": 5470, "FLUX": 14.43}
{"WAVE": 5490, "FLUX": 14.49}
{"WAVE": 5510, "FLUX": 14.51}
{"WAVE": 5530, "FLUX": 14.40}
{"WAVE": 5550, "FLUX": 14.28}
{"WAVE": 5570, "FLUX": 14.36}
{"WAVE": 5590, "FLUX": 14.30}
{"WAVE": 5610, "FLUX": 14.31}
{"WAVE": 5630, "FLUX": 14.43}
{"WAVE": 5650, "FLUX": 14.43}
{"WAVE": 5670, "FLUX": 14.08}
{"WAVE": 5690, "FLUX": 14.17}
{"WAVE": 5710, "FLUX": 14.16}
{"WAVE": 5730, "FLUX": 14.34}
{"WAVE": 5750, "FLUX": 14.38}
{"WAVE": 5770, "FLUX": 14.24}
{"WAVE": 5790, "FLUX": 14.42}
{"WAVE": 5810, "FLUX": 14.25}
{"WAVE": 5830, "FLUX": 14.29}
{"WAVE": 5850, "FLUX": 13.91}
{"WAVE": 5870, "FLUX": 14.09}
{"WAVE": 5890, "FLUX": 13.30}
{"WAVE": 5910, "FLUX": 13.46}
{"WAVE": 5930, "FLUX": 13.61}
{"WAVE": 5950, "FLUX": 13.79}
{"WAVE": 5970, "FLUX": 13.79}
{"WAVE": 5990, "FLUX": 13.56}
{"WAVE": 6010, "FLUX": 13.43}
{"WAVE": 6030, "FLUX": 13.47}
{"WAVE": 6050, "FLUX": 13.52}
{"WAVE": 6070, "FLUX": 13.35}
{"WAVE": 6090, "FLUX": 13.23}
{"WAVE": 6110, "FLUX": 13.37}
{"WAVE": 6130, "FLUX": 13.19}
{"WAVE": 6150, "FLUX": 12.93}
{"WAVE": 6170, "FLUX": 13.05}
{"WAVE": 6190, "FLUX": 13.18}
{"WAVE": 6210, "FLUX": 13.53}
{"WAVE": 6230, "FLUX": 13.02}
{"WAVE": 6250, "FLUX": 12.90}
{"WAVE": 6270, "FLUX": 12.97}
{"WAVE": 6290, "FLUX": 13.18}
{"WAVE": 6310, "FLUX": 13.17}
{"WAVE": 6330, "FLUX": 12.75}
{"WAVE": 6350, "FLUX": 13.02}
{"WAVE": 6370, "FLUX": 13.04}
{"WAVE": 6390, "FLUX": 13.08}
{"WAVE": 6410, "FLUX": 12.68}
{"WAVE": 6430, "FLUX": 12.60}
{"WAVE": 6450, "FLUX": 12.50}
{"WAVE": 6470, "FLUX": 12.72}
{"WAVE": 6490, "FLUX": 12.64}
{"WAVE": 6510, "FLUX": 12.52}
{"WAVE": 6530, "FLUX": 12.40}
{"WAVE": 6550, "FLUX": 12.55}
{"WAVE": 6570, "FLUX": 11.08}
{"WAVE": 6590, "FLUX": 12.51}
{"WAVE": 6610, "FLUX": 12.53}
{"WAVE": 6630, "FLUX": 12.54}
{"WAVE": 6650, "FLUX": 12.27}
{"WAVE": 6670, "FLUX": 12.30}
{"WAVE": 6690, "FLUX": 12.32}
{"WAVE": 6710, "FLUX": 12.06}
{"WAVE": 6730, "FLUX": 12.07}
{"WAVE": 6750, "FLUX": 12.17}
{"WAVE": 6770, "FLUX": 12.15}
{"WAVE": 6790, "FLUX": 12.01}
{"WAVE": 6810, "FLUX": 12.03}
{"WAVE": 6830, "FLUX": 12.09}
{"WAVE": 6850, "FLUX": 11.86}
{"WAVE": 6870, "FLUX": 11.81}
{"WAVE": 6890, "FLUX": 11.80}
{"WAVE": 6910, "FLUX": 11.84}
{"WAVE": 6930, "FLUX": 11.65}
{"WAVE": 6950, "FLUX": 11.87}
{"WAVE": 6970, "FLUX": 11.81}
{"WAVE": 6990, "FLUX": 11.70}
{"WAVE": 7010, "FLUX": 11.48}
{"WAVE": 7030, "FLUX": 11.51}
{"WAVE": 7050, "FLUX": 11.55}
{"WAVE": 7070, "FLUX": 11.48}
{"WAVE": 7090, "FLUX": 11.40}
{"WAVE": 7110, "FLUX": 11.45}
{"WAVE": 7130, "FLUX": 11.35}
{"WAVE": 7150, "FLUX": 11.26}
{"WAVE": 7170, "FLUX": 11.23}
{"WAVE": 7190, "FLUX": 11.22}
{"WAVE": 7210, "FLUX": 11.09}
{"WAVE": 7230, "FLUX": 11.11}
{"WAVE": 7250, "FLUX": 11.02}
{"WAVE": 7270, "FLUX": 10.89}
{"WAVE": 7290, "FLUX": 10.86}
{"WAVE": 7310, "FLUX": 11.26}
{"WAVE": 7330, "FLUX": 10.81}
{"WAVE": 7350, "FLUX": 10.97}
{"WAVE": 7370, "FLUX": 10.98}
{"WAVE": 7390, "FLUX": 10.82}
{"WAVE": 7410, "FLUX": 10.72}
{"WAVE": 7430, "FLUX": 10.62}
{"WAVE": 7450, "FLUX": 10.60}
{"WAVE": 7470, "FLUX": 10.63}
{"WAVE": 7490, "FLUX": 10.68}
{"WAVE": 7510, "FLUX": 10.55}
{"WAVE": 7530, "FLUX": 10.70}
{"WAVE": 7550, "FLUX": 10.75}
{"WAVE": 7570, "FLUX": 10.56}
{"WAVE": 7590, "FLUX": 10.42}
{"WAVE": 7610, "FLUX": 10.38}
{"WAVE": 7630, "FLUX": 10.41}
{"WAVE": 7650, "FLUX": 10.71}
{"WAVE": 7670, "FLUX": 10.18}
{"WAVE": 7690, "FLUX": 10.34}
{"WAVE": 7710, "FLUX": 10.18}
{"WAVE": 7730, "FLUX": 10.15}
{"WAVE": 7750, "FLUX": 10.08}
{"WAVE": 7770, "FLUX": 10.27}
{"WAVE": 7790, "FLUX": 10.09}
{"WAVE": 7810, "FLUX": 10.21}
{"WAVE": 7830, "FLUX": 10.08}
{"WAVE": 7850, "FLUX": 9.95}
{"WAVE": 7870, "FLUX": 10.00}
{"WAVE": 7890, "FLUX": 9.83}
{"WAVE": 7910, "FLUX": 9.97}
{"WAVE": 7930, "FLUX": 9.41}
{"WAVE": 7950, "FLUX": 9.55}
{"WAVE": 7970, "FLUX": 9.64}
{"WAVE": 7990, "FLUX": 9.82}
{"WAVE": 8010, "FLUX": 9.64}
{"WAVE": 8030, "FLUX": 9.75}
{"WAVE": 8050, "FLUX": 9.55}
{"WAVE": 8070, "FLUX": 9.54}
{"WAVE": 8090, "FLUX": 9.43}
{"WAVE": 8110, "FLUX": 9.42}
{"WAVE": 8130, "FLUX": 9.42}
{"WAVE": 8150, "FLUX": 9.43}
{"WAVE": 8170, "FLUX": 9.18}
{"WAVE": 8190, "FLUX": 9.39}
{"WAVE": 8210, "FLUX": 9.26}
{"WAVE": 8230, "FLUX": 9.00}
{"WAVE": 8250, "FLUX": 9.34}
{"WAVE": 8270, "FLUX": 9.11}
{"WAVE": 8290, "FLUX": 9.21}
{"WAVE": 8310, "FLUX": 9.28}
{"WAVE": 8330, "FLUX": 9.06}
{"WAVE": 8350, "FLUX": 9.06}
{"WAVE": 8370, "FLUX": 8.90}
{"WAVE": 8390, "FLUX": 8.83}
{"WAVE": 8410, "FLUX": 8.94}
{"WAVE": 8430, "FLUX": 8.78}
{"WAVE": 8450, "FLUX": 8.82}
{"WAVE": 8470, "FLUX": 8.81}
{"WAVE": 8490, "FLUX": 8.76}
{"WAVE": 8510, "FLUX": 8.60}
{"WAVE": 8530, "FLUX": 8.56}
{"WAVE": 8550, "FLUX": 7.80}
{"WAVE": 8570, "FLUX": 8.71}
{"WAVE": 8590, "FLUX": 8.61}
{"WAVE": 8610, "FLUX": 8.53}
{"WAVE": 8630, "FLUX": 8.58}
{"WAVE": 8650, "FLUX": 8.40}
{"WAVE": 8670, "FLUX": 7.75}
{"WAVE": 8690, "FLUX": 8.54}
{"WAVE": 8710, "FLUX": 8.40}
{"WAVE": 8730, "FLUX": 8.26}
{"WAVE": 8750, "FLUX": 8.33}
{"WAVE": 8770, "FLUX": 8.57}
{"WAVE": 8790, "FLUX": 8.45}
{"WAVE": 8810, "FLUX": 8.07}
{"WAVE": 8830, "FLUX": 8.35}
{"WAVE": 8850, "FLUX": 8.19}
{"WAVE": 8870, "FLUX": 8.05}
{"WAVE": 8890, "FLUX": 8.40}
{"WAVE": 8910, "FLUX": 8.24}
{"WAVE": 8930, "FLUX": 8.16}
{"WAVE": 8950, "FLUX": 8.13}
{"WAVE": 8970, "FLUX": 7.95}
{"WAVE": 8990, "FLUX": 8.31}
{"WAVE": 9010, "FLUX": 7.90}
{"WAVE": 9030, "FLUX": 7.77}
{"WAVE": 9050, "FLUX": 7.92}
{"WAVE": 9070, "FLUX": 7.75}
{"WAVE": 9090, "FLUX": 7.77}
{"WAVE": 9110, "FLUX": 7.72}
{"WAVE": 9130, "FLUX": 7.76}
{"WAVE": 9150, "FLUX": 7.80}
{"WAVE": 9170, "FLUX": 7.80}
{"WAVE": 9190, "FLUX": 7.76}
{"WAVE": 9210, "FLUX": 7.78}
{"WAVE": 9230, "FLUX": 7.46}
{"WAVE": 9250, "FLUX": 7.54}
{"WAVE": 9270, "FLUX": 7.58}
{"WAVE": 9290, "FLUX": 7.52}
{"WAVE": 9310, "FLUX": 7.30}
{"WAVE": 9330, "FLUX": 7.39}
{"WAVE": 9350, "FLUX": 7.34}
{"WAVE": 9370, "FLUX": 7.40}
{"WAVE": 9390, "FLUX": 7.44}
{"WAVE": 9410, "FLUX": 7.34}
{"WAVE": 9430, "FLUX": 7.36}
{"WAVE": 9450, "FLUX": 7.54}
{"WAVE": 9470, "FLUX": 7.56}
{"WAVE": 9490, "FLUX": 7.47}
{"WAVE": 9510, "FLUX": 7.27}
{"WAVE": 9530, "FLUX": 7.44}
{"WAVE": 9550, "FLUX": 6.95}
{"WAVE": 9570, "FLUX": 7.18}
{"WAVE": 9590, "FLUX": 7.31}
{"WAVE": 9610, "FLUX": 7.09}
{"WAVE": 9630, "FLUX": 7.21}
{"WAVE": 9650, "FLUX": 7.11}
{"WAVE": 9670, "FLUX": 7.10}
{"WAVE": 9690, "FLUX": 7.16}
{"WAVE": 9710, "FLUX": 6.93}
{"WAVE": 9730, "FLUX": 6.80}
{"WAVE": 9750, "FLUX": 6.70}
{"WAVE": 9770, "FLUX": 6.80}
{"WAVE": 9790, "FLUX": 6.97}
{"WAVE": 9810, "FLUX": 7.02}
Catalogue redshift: 0.001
